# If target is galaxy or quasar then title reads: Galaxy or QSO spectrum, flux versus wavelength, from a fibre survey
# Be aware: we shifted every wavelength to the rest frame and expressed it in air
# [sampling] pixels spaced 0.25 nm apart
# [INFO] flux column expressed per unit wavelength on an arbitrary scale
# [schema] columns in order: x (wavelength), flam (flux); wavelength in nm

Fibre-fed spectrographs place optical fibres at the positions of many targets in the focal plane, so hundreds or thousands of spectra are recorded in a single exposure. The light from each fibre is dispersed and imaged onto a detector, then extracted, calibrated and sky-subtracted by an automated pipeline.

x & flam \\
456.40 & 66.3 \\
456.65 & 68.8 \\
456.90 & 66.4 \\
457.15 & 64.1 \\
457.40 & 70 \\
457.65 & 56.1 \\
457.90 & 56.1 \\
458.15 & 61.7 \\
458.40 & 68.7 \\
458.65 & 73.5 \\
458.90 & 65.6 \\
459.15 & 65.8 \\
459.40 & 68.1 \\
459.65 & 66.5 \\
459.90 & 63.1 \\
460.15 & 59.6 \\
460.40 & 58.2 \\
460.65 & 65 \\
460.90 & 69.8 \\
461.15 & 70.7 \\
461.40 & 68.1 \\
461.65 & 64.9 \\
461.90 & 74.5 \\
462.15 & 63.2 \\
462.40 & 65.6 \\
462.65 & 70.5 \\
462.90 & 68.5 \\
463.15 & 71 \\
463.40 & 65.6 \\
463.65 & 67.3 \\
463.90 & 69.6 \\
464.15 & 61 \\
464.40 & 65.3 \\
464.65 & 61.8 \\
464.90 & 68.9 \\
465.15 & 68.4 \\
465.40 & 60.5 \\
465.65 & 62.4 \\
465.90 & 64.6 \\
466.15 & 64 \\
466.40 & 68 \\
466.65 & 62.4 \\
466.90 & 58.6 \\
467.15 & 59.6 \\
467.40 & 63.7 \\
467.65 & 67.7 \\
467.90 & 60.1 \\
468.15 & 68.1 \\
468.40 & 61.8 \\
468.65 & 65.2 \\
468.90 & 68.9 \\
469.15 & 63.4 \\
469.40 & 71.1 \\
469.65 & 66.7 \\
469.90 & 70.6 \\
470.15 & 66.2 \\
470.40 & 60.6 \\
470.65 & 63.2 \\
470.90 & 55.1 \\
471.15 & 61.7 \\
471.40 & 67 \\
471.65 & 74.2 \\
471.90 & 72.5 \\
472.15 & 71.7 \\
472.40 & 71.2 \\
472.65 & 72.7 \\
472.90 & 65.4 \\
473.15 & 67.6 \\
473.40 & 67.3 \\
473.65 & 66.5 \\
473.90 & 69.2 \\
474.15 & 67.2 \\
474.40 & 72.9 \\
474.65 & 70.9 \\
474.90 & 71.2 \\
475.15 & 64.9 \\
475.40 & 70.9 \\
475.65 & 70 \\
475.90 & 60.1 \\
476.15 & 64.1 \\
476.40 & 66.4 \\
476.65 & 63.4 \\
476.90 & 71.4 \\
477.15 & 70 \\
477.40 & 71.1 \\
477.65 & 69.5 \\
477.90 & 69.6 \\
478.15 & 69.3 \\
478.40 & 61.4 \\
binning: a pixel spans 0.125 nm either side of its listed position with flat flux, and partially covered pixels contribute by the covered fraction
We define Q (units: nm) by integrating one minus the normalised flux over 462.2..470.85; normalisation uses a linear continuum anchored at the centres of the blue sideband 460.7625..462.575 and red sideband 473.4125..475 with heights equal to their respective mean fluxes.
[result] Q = 0.43 nm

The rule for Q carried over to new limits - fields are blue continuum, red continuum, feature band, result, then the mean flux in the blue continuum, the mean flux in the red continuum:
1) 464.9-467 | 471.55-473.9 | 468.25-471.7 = 0.11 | 64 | 69.8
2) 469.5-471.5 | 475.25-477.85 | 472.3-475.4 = -0.14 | 63.9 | 67.7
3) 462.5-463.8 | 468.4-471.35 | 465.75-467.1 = 0.07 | 68.5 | 64.7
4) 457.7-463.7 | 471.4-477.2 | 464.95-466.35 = 0.06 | 66.2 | 68.7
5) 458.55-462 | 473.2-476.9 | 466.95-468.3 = 0.07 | 66.6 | 67.6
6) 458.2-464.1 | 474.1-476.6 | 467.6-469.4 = 0.05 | 67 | 67.7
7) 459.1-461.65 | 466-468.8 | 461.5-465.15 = -0.13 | 65.5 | 63.6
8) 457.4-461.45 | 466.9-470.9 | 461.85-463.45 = -0.09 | 64.9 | 64.6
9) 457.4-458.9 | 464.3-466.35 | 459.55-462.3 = -0.07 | 64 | 64.6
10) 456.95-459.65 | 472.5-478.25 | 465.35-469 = 0.17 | 65.1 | 68.3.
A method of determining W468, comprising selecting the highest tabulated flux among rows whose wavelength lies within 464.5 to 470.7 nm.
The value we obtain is 71.1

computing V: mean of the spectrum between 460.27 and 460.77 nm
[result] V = 61.5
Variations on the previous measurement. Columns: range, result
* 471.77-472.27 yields 72.1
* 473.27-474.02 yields 67.7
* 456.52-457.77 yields 65.1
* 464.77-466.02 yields 64.9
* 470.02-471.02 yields 61.4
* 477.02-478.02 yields 70.1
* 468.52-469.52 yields 67.1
